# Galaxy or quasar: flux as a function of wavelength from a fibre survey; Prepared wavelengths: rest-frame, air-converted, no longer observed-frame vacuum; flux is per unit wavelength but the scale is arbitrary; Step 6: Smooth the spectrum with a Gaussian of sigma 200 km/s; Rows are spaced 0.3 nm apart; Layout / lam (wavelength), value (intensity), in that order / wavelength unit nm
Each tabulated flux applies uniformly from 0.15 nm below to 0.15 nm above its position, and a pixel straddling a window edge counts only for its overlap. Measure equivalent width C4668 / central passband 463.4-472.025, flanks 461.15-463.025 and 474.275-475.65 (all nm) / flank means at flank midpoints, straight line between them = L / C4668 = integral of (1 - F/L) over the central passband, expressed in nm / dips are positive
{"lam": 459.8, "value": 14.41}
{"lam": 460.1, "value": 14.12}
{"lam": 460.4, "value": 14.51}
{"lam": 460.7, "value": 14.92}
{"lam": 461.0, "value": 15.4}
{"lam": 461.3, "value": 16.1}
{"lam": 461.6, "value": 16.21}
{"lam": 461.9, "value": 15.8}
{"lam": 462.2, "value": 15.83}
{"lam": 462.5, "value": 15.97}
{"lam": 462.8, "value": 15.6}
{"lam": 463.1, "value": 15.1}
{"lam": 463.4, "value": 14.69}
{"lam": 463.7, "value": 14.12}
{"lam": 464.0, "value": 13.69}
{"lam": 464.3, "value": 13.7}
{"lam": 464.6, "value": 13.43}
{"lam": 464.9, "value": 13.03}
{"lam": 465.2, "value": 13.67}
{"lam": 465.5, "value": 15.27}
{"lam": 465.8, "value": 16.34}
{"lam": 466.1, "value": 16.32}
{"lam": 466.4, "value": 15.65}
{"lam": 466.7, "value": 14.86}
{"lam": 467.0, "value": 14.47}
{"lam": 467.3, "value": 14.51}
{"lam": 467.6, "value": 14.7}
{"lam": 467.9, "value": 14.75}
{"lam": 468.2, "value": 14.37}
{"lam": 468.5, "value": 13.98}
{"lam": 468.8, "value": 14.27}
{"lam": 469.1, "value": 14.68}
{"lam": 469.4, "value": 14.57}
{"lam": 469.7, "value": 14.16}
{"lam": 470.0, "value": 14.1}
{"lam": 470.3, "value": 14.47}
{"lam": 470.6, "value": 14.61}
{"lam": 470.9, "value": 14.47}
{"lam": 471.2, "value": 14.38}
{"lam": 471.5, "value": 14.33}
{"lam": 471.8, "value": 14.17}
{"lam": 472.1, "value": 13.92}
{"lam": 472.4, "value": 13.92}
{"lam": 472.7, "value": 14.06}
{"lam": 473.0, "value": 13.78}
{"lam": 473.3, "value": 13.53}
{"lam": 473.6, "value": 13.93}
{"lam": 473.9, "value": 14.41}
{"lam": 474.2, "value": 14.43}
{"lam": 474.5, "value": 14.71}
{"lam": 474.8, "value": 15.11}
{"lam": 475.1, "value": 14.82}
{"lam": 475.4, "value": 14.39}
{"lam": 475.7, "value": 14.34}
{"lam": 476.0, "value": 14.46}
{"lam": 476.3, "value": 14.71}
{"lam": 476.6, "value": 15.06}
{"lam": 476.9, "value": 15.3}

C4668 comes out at 0.506 nm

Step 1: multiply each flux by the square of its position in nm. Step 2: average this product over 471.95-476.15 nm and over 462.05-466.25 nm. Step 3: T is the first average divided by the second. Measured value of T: 1.01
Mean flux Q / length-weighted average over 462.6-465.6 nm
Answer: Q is 14.2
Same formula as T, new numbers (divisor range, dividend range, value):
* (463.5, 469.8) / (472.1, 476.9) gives 1.03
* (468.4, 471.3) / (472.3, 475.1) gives 1.01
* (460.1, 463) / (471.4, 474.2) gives 0.95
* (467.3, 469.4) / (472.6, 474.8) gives 1.00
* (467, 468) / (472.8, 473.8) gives 0.97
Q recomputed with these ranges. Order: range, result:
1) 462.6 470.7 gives 14.6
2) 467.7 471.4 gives 14.4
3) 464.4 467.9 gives 14.7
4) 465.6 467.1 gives 15.6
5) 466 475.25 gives 14.5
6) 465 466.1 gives 15.2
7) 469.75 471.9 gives 14.4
